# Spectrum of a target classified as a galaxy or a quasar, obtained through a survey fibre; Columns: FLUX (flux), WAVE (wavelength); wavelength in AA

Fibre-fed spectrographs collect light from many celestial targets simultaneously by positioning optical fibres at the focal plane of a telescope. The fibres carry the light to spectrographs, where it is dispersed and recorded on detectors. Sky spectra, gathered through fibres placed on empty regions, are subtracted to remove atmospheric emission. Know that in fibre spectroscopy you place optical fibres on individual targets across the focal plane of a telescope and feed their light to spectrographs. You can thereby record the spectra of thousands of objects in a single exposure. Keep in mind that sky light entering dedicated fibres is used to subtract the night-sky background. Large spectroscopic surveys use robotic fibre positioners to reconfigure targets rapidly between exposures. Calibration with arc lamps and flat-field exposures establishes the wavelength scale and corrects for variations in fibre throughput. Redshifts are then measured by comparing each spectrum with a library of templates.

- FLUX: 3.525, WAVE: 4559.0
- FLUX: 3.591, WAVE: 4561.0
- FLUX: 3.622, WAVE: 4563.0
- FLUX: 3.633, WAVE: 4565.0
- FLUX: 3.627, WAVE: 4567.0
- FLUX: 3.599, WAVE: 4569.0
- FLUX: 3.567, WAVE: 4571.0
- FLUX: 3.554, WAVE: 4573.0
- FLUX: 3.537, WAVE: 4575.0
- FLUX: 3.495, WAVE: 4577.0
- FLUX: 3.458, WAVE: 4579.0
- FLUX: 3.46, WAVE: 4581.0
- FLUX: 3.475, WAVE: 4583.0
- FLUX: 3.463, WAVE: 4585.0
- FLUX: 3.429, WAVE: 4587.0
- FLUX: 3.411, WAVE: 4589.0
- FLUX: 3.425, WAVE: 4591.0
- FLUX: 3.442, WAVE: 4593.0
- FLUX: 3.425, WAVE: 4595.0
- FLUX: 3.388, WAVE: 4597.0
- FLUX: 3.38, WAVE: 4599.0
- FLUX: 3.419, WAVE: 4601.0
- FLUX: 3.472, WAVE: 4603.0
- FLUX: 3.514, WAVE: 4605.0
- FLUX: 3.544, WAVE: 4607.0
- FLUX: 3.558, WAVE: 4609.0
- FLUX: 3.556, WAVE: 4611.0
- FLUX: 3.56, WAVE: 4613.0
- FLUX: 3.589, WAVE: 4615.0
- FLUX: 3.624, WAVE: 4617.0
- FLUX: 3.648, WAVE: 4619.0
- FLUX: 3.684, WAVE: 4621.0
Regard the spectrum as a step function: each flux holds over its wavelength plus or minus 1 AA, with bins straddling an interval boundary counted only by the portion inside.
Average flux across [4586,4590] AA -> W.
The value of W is 3.42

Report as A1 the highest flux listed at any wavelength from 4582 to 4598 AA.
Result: 3.475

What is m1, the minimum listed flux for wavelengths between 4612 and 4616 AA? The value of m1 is 3.56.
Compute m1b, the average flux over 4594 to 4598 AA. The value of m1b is 3.41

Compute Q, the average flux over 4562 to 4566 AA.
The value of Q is 3.63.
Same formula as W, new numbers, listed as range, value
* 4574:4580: 3.5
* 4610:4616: 3.57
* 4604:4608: 3.53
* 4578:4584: 3.46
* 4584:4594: 3.43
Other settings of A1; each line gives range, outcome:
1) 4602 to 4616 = 3.589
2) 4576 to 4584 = 3.495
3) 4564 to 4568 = 3.633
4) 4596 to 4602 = 3.419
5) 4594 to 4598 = 3.425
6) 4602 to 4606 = 3.514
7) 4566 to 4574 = 3.627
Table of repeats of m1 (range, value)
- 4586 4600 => 3.38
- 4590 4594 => 3.425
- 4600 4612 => 3.419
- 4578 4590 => 3.411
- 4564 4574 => 3.554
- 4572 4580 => 3.458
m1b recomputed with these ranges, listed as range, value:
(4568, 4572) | 3.58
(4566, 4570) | 3.61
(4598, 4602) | 3.4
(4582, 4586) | 3.47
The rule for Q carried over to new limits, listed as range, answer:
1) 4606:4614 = 3.55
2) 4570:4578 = 3.54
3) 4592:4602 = 3.41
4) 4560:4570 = 3.61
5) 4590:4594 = 3.43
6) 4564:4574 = 3.6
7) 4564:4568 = 3.63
